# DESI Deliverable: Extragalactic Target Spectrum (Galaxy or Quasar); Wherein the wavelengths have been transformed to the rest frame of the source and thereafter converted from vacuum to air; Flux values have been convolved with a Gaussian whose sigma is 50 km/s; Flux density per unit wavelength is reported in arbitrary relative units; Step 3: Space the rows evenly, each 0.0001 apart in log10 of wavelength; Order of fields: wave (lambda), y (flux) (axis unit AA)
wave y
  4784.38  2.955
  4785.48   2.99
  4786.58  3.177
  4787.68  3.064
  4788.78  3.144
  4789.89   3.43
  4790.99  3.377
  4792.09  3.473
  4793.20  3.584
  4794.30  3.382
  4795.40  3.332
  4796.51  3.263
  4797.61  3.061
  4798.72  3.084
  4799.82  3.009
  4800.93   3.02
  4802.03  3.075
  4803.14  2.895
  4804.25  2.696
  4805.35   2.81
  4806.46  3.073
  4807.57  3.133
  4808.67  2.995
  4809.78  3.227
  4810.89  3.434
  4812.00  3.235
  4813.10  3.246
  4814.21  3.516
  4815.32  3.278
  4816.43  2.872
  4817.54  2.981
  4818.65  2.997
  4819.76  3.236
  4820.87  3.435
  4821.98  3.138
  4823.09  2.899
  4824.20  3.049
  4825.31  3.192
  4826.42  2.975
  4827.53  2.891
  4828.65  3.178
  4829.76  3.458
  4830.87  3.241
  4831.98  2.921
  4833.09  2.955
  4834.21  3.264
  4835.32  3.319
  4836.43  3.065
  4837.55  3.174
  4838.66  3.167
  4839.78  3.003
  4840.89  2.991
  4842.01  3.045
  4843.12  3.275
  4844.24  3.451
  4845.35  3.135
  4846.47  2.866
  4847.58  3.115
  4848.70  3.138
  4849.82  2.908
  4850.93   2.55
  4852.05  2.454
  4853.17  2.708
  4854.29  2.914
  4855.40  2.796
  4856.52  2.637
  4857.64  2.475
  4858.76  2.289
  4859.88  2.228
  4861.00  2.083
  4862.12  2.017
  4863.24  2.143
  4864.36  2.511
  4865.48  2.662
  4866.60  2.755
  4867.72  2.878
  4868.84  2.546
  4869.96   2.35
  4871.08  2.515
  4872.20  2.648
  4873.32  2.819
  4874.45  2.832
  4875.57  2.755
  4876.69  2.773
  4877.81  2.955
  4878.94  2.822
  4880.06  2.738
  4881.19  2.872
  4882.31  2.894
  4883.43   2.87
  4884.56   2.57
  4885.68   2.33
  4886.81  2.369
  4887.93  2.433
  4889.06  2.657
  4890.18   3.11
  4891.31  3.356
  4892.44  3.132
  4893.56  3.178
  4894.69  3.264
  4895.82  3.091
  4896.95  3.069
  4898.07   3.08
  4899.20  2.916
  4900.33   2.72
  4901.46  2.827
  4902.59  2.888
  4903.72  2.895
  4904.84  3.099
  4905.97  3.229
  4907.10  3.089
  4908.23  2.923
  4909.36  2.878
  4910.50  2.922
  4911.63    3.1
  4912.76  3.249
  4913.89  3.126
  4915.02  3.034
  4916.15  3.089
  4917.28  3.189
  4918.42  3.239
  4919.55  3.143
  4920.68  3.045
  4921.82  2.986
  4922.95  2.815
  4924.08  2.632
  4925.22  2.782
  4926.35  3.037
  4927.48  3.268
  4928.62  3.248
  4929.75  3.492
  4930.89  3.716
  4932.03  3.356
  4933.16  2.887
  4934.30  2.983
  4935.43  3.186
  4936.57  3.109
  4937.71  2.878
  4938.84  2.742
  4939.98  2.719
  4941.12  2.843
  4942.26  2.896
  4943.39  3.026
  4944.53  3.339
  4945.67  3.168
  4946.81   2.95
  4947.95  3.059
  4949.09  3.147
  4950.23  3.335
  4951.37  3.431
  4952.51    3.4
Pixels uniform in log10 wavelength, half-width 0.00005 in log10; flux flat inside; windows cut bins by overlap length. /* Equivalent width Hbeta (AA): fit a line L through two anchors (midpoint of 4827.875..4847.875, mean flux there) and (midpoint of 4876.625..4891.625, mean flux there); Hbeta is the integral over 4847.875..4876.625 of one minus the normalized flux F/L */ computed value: 3.39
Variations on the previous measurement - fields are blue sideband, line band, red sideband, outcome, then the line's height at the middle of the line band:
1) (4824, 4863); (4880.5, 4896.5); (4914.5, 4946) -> 0.65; 2.99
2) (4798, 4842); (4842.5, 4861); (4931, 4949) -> 1.79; 3.08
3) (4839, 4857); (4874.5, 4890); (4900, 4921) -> 1.47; 2.99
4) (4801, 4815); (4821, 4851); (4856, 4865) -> -4.82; 2.68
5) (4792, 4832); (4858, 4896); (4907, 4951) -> 5.09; 3.1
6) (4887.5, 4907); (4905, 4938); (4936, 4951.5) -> -0.80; 3.02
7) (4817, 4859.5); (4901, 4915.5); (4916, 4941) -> 0.14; 3.05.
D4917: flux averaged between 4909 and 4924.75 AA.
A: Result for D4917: 3.03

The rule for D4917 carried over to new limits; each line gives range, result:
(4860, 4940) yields 2.89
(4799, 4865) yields 2.96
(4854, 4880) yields 2.58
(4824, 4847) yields 3.13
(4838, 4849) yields 3.12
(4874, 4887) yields 2.74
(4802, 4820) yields 3.1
